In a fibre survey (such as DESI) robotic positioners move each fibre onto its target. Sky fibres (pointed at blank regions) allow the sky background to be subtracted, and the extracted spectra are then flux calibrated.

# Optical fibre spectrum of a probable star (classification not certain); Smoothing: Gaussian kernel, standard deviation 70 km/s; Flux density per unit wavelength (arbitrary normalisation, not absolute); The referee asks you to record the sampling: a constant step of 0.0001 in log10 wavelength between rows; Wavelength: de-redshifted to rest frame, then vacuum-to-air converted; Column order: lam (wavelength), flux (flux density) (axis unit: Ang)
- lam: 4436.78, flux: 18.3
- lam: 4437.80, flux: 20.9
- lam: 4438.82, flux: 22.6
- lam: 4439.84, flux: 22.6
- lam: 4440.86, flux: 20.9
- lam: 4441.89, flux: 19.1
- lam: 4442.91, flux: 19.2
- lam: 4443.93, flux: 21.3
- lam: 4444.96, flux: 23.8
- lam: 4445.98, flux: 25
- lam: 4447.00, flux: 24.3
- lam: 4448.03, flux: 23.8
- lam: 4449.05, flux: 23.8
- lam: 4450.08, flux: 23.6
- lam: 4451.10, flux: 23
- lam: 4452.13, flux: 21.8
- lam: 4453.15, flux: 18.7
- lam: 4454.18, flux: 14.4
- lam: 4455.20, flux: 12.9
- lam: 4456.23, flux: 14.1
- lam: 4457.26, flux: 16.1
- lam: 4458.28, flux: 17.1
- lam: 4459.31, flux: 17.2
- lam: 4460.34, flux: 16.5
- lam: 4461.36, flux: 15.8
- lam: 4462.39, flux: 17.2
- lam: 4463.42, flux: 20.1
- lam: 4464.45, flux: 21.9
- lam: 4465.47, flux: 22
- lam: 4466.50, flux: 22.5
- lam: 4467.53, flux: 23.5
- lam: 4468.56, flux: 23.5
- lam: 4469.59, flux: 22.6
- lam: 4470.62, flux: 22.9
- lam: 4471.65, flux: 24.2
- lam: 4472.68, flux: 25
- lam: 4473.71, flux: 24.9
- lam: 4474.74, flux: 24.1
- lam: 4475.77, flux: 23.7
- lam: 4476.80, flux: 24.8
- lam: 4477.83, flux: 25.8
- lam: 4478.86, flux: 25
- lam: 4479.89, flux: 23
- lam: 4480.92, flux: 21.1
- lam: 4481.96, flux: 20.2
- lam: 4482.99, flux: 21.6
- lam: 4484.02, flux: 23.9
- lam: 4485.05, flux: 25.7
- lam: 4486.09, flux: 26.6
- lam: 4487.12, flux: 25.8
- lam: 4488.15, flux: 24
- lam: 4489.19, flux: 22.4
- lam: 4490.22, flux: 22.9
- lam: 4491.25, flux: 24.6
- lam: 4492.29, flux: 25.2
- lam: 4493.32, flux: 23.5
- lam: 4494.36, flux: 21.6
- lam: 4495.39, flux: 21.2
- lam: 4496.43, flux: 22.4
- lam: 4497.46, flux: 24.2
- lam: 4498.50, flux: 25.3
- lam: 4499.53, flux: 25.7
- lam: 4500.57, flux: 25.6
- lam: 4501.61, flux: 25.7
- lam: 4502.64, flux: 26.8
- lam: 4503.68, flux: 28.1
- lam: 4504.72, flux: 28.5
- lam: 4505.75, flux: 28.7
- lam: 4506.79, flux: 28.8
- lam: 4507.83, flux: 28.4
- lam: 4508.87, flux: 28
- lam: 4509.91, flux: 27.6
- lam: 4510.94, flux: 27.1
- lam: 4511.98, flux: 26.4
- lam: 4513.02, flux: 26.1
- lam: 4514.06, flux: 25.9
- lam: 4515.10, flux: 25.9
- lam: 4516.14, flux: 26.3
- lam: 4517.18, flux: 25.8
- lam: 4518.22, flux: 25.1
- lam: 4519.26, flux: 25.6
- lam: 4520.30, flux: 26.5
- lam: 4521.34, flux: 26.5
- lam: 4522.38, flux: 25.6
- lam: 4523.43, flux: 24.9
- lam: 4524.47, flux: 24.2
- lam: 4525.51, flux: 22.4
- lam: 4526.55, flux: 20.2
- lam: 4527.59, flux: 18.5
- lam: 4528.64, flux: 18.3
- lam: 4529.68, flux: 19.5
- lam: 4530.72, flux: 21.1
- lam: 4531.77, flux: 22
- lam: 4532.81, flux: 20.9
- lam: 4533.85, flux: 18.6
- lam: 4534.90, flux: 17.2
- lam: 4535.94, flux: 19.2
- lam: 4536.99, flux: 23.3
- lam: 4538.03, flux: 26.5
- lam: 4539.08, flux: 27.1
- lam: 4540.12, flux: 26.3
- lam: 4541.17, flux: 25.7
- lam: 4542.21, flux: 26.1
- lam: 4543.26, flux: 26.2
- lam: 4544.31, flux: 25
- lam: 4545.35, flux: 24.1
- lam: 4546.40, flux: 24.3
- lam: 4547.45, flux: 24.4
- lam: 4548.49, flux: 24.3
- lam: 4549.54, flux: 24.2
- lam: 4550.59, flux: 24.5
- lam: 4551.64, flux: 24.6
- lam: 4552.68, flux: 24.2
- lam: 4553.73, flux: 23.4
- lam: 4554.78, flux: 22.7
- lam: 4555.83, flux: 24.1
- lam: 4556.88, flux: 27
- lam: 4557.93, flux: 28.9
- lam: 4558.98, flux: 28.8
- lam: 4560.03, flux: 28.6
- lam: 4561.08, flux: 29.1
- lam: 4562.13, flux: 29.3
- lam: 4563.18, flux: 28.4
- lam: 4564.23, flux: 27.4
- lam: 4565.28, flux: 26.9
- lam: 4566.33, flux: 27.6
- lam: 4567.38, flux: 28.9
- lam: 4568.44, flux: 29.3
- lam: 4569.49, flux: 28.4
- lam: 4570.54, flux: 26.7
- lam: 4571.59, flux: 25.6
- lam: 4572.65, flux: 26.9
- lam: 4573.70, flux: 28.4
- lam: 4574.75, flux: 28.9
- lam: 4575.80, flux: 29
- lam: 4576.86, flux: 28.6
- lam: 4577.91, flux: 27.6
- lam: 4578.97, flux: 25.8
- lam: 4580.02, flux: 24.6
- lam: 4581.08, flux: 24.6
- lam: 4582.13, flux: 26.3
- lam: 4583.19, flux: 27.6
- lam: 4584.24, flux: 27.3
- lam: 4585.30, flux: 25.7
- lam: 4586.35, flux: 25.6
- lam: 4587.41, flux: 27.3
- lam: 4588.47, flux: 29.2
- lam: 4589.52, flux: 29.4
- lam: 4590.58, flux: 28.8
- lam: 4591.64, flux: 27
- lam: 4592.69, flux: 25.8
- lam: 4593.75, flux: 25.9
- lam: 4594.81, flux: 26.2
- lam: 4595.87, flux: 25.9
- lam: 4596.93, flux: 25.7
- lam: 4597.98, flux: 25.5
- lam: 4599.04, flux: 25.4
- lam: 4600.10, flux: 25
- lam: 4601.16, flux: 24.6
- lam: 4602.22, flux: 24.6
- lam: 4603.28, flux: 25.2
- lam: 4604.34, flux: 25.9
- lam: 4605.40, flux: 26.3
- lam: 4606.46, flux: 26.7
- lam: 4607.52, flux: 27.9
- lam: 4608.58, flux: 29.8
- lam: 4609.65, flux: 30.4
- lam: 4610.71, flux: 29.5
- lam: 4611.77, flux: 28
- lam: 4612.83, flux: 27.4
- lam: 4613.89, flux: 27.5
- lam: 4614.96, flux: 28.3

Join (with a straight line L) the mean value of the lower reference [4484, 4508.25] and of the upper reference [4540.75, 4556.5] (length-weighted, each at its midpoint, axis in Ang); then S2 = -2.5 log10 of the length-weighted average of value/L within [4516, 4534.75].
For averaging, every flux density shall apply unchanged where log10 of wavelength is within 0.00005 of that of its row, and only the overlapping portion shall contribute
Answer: 0.10 mag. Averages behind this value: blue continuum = 25.2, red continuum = 24.5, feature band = 22.7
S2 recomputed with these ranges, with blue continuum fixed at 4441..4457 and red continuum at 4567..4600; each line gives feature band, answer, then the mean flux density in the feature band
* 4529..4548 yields 0.076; 23.2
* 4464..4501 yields -0.075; 23.7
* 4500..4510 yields -0.188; 27.6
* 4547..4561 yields 0.004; 25.5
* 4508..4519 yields -0.124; 26.5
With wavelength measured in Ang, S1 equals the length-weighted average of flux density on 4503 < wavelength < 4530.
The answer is 25.4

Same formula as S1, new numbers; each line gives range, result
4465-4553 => 24.3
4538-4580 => 26.6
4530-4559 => 24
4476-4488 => 24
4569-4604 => 26.6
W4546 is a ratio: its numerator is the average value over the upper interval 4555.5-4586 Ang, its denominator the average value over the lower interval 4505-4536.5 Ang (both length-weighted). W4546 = 1.14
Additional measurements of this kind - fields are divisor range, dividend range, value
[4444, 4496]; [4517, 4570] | 1.13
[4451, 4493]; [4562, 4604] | 1.24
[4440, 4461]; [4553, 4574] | 1.37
